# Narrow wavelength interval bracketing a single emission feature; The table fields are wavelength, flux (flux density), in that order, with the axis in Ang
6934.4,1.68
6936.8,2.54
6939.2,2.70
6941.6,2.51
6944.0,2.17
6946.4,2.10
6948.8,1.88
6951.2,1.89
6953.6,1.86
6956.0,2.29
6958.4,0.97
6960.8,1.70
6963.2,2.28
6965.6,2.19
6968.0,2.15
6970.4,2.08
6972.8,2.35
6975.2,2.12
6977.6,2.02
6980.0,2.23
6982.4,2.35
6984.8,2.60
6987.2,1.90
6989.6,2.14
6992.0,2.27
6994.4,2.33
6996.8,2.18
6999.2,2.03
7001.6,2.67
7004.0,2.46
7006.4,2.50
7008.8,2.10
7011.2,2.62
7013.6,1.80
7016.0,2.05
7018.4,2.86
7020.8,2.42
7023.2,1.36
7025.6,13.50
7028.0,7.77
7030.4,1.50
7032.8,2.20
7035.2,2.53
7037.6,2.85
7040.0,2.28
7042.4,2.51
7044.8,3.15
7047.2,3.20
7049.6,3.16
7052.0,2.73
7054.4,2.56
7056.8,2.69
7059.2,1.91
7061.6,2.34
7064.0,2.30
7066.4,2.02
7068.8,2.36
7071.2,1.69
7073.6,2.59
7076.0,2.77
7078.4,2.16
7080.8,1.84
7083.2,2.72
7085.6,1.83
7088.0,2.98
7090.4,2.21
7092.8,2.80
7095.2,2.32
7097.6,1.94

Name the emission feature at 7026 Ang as H-alpha 6563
